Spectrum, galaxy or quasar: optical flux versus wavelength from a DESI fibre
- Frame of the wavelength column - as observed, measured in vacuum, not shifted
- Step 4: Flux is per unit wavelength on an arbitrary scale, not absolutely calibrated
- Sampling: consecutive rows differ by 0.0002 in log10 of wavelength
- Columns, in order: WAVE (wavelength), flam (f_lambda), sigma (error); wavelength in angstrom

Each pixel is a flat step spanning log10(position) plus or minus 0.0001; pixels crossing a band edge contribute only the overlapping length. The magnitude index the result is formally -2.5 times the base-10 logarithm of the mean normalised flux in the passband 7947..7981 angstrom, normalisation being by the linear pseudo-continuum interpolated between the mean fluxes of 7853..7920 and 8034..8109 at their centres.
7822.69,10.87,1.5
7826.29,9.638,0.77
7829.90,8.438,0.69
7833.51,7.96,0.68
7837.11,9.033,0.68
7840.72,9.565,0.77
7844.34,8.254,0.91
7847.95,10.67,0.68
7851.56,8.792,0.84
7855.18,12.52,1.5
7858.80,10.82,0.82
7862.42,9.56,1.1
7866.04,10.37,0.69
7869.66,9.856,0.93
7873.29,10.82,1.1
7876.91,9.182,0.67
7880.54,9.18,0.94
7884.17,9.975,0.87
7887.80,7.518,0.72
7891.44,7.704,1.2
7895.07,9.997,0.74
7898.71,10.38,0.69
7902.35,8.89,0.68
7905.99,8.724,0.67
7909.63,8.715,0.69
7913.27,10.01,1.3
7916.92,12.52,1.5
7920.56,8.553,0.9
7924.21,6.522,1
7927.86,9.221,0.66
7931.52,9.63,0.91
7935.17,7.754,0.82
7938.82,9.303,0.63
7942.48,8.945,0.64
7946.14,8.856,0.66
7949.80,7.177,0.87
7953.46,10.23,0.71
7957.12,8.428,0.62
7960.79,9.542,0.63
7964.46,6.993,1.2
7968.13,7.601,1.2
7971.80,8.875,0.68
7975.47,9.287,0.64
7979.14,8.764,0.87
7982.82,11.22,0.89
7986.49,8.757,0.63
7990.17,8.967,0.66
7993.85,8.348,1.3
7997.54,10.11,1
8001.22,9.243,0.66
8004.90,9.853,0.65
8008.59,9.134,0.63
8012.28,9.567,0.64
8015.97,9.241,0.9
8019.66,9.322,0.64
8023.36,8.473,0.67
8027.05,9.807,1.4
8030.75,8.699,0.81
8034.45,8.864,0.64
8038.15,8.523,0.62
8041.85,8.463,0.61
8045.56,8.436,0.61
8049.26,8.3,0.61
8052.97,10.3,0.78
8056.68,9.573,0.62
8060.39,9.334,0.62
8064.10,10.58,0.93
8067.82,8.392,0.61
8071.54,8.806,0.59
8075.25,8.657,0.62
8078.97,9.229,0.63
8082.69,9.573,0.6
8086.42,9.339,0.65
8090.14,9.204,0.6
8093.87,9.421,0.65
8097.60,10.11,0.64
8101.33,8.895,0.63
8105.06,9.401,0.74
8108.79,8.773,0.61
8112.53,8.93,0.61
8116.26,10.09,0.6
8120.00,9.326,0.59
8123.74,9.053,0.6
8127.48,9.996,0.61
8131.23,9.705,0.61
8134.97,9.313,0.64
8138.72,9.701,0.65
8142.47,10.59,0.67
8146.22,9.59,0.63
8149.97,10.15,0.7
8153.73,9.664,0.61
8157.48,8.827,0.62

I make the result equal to 0.12 mag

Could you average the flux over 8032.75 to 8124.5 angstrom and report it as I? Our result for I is 9.19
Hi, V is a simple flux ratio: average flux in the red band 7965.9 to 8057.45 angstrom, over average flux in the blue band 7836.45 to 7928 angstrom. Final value 0.95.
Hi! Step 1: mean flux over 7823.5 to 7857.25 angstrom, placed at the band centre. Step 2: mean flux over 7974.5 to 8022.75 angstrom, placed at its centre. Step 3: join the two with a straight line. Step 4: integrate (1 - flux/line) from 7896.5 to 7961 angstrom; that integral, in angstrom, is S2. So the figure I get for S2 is 2.31 angstrom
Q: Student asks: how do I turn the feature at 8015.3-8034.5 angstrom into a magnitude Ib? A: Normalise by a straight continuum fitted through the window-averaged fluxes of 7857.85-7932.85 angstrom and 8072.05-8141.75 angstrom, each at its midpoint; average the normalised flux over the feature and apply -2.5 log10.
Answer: 0.04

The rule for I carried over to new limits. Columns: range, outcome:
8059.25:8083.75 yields 9.21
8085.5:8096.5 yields 9.37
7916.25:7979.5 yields 8.72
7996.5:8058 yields 9.16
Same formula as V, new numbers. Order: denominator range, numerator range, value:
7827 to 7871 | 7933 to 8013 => 0.93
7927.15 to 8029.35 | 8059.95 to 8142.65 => 1.04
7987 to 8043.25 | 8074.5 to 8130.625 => 1.03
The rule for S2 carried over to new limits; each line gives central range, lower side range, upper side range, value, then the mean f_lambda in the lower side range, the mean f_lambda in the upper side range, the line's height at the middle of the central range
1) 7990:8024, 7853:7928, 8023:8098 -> 0.0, 9.58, 9.14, 9.28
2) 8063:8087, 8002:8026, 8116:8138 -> 0.6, 9.28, 9.55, 9.43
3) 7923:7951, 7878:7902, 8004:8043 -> 1.9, 9.11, 9.08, 9.1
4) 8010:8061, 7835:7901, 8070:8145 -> 2.3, 9.66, 9.41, 9.49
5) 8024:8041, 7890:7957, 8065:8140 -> 0.6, 9.05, 9.31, 9.21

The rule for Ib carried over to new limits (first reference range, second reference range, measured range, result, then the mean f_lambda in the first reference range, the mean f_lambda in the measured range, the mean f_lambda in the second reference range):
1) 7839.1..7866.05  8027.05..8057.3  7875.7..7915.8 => 0.07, 10.1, 9.17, 8.92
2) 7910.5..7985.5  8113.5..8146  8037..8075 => 0.04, 8.97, 9.06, 9.69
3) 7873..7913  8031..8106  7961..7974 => 0.14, 9.16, 8.08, 9.16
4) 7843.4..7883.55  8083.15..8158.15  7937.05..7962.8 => 0.11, 10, 8.91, 9.52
